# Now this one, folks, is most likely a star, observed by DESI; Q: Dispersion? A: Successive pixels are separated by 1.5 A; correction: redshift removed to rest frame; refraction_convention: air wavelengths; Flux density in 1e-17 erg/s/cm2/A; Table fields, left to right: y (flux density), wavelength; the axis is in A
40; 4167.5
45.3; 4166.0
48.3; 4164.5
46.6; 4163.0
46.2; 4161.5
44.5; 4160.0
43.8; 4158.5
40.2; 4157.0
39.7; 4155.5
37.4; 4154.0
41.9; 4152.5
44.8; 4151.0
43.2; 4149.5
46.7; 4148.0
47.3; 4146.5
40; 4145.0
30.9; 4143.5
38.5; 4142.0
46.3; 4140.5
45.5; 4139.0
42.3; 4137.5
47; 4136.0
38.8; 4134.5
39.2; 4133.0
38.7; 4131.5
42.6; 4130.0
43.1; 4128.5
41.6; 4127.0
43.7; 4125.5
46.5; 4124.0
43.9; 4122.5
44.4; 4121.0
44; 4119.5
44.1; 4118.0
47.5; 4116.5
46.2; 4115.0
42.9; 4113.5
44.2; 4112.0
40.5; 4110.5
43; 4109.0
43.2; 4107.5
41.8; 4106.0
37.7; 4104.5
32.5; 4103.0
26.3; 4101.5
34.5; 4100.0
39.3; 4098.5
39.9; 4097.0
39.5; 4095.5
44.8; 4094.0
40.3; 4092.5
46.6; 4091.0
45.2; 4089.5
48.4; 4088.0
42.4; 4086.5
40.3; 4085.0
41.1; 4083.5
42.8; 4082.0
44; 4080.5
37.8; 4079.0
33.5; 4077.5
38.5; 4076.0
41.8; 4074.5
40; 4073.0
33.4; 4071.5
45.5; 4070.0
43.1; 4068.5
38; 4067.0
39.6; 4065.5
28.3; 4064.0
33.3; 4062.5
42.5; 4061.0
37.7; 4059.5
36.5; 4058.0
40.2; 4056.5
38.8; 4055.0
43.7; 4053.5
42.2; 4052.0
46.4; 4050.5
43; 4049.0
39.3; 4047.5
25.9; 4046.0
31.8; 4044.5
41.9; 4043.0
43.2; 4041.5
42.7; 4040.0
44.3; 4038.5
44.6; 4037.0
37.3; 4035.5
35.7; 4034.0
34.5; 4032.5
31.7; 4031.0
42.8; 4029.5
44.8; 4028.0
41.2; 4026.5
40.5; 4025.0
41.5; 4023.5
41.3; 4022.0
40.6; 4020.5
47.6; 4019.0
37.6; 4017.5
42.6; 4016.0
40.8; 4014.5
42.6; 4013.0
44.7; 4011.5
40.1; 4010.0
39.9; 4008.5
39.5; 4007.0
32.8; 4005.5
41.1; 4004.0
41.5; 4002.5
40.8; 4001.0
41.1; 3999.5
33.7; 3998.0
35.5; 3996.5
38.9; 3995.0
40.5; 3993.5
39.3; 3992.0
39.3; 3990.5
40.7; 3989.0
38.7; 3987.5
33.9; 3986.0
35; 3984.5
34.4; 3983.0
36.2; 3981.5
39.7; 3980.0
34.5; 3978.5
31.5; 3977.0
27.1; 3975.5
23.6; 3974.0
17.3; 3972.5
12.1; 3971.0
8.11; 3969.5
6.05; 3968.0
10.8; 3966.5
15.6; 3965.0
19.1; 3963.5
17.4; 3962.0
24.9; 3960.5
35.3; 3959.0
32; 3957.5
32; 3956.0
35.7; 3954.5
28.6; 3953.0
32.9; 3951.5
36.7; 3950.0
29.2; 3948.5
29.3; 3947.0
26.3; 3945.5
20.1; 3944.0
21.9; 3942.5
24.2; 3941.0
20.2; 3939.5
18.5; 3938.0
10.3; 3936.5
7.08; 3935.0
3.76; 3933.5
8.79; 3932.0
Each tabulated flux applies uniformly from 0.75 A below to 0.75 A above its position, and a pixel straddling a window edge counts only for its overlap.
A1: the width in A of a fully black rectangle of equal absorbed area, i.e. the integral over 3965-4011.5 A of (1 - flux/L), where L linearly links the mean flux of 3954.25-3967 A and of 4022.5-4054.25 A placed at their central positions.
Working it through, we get -2.7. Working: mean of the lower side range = 24.6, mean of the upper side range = 40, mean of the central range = 32.4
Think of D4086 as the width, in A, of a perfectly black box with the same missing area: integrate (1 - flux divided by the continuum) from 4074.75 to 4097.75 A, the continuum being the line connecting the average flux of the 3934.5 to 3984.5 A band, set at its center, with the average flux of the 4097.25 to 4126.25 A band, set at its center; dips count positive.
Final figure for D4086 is -1.9 A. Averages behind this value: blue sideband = 24.4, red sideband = 41.4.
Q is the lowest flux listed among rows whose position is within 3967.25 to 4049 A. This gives 6.05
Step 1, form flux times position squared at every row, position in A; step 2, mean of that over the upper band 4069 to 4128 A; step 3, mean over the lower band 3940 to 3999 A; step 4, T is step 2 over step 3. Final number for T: 1.54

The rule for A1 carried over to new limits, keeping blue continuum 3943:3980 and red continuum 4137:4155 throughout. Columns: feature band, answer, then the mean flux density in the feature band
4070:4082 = -1.2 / 39.1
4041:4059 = -3.4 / 39.3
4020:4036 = -4.3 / 39.3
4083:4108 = -2.0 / 40.2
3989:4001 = -4.6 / 38.6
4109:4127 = -2.2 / 44.2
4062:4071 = -0.9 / 38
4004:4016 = -4.5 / 40.3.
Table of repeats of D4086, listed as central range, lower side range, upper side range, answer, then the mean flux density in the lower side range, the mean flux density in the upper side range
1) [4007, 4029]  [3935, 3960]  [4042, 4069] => -4.8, 26.5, 38.5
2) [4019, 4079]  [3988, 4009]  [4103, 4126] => 2.0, 38.9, 43.2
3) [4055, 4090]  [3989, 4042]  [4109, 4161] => 1.5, 40.2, 42.7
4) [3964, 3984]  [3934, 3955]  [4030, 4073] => 3.8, 24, 38.8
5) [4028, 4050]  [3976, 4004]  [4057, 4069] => -0.8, 37.5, 37.3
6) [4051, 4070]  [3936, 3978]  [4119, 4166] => -2.7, 23.2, 42.9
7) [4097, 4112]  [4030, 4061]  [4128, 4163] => 1.1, 39.2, 42.2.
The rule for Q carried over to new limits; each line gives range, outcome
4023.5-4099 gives 25.9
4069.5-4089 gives 33.4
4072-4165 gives 26.3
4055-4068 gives 28.3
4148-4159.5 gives 37.4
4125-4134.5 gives 38.7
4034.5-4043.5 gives 37.3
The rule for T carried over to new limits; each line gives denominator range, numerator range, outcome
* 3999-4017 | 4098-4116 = 1.02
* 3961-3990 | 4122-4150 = 1.80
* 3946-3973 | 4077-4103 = 1.82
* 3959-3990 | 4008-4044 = 1.63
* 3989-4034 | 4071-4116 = 1.06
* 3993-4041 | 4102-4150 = 1.11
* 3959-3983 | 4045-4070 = 1.80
